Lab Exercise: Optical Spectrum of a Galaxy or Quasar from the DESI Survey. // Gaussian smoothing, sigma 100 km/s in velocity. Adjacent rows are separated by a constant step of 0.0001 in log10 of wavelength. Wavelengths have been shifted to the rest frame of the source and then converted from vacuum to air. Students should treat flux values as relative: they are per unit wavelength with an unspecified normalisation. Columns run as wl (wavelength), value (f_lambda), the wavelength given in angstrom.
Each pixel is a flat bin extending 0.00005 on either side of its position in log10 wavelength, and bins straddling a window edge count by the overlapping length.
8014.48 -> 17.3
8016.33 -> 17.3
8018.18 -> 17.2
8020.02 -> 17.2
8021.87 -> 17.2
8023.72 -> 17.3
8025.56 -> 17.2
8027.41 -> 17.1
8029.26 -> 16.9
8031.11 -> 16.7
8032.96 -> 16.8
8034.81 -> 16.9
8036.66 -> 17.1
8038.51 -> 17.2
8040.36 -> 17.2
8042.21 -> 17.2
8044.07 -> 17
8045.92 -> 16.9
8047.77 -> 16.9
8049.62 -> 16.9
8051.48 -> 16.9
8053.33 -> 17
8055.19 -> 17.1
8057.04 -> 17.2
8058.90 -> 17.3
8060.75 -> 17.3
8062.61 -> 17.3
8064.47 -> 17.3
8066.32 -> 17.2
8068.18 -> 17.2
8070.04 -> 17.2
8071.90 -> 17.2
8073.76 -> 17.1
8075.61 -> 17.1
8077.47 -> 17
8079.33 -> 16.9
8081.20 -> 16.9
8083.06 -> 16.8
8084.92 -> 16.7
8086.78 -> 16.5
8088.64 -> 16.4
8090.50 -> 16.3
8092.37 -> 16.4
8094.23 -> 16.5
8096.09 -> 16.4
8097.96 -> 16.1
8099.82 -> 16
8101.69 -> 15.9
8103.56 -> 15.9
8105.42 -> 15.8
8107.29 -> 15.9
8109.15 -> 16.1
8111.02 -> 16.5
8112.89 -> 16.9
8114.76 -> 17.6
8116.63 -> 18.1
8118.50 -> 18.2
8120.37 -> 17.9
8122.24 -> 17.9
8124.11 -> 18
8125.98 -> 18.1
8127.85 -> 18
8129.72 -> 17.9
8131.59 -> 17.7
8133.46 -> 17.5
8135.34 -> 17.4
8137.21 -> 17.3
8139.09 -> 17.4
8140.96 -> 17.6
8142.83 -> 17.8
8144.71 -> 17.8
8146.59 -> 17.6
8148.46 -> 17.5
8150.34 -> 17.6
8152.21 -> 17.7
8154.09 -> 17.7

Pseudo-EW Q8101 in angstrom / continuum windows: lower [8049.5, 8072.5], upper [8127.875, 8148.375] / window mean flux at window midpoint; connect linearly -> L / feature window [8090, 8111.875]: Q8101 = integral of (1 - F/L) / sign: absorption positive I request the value 1.6 angstrom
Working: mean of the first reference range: 17.2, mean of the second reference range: 17.6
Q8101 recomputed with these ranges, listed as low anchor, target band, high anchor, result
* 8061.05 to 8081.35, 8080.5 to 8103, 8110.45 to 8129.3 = 1.29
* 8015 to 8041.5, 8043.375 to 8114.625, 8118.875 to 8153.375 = 2.62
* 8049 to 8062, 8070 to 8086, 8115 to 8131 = 0.39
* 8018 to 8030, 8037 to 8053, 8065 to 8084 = 0.09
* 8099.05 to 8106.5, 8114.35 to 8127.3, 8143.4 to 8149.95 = -1.08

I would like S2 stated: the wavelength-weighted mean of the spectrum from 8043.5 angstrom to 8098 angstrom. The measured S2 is 16.9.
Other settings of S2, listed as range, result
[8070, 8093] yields 16.8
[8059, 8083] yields 17.1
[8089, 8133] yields 17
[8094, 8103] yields 16.1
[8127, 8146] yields 17.6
